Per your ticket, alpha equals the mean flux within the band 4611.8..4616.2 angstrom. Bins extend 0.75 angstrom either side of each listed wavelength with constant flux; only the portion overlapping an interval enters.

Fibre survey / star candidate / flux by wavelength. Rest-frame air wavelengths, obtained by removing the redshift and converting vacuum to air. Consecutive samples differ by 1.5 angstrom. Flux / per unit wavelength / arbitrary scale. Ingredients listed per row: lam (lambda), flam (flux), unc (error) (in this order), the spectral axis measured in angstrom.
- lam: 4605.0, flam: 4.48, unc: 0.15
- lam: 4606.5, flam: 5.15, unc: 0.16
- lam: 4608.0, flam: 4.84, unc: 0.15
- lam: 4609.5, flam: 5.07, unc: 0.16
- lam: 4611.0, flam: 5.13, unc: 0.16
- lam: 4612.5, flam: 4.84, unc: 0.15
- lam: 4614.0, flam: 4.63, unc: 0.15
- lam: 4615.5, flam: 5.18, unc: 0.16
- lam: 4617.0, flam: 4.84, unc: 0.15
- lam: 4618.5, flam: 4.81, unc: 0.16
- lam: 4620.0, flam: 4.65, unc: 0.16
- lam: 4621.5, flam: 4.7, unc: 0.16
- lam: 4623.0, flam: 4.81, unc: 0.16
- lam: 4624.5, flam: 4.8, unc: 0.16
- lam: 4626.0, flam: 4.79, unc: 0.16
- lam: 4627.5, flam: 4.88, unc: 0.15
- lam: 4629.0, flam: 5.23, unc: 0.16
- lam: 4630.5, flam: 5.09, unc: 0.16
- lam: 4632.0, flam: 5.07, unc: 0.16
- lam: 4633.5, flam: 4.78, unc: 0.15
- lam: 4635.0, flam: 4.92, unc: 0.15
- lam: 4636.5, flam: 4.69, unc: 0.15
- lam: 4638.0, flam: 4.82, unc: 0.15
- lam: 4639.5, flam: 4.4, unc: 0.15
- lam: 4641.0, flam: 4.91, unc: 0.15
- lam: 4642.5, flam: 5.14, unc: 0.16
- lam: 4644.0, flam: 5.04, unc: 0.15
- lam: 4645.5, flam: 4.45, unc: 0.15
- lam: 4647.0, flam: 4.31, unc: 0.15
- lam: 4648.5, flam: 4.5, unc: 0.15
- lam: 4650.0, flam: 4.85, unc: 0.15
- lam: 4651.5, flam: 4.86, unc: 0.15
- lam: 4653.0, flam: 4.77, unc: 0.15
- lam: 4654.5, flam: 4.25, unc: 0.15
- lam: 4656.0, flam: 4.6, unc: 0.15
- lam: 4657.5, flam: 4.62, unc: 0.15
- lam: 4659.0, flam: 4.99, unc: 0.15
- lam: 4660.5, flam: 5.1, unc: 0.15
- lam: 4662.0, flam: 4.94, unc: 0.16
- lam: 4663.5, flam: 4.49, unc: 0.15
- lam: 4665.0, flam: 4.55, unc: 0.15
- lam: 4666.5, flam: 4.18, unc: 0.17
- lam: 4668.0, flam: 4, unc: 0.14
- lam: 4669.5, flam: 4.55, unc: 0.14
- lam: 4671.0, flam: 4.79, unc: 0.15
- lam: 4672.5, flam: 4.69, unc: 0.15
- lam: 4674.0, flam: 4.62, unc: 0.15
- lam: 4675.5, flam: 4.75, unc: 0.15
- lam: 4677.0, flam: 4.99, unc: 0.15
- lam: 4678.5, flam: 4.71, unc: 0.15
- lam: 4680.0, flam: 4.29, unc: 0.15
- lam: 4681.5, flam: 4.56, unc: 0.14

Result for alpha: 4.88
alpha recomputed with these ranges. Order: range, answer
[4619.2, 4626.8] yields 4.75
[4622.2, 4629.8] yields 4.9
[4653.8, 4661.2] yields 4.71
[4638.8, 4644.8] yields 4.87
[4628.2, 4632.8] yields 5.12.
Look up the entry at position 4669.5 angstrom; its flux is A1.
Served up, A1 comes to 4.55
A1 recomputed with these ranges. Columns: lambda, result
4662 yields 4.94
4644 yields 5.04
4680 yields 4.29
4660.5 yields 5.1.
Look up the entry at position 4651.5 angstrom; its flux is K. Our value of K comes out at 4.86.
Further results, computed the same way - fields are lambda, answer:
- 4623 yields 4.81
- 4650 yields 4.85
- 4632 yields 5.07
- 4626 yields 4.79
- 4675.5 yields 4.75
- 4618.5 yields 4.81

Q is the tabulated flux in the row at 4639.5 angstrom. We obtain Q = 4.4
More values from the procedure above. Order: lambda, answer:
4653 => 4.77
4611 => 5.13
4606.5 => 5.15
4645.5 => 4.45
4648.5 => 4.5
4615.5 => 5.18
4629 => 5.23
